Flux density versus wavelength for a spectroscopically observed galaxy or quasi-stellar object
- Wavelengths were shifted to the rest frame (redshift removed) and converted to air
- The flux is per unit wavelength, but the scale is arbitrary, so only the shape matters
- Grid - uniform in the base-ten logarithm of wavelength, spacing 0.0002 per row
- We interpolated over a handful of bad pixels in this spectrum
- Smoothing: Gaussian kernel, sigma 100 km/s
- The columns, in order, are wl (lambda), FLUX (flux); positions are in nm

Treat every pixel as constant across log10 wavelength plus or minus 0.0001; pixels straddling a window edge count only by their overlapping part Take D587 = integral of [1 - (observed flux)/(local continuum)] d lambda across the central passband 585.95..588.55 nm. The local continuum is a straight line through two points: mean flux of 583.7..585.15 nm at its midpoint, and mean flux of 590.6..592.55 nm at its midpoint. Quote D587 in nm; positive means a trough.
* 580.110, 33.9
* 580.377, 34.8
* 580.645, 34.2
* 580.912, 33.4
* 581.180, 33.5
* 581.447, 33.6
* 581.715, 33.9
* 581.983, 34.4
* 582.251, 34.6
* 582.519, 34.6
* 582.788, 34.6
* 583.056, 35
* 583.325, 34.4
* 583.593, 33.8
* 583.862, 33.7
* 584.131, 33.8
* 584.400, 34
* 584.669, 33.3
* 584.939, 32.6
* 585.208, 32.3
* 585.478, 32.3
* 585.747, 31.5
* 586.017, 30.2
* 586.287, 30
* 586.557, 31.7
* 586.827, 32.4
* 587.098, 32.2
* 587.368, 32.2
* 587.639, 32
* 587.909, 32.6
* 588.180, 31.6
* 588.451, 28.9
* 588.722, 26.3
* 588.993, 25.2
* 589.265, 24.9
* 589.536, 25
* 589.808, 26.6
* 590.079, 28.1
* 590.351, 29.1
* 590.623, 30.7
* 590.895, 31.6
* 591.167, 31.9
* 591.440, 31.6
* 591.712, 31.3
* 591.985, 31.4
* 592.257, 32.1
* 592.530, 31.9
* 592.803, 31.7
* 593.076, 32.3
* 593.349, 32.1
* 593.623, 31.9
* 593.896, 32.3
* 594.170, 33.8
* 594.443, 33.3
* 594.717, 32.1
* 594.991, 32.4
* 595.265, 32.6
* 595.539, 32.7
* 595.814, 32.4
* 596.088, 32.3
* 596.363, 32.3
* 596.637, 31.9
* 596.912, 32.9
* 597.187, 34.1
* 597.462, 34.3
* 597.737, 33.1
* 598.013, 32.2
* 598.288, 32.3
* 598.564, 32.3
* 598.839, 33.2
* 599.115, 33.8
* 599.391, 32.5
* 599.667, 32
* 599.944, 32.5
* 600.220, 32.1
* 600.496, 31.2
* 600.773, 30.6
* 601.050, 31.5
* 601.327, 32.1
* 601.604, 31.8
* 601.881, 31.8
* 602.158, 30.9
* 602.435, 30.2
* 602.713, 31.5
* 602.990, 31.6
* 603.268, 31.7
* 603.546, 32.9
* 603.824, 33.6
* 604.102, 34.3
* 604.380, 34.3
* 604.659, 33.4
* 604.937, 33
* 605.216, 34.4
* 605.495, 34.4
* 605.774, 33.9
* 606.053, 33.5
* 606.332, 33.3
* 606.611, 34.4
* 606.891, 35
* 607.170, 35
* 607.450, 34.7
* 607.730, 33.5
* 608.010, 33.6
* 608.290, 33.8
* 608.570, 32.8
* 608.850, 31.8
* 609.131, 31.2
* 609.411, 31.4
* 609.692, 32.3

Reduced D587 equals 0.10 nm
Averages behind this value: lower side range 33.4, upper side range 31.6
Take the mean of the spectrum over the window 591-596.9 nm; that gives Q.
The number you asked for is 32.2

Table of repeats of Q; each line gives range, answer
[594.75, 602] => 32.4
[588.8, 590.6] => 26.7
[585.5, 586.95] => 31.3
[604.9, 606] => 34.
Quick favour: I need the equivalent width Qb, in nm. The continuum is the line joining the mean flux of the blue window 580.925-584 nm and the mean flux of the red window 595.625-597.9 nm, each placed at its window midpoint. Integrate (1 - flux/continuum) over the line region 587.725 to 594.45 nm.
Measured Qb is 0.624 nm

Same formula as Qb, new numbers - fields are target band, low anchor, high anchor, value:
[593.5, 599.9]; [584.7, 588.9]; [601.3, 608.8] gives -0.09 nm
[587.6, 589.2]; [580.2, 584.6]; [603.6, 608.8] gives 0.23 nm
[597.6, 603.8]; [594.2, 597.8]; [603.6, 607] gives 0.25 nm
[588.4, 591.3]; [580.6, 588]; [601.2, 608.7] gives 0.45 nm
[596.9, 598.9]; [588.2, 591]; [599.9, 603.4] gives -0.18 nm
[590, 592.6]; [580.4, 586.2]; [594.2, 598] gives 0.16 nm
